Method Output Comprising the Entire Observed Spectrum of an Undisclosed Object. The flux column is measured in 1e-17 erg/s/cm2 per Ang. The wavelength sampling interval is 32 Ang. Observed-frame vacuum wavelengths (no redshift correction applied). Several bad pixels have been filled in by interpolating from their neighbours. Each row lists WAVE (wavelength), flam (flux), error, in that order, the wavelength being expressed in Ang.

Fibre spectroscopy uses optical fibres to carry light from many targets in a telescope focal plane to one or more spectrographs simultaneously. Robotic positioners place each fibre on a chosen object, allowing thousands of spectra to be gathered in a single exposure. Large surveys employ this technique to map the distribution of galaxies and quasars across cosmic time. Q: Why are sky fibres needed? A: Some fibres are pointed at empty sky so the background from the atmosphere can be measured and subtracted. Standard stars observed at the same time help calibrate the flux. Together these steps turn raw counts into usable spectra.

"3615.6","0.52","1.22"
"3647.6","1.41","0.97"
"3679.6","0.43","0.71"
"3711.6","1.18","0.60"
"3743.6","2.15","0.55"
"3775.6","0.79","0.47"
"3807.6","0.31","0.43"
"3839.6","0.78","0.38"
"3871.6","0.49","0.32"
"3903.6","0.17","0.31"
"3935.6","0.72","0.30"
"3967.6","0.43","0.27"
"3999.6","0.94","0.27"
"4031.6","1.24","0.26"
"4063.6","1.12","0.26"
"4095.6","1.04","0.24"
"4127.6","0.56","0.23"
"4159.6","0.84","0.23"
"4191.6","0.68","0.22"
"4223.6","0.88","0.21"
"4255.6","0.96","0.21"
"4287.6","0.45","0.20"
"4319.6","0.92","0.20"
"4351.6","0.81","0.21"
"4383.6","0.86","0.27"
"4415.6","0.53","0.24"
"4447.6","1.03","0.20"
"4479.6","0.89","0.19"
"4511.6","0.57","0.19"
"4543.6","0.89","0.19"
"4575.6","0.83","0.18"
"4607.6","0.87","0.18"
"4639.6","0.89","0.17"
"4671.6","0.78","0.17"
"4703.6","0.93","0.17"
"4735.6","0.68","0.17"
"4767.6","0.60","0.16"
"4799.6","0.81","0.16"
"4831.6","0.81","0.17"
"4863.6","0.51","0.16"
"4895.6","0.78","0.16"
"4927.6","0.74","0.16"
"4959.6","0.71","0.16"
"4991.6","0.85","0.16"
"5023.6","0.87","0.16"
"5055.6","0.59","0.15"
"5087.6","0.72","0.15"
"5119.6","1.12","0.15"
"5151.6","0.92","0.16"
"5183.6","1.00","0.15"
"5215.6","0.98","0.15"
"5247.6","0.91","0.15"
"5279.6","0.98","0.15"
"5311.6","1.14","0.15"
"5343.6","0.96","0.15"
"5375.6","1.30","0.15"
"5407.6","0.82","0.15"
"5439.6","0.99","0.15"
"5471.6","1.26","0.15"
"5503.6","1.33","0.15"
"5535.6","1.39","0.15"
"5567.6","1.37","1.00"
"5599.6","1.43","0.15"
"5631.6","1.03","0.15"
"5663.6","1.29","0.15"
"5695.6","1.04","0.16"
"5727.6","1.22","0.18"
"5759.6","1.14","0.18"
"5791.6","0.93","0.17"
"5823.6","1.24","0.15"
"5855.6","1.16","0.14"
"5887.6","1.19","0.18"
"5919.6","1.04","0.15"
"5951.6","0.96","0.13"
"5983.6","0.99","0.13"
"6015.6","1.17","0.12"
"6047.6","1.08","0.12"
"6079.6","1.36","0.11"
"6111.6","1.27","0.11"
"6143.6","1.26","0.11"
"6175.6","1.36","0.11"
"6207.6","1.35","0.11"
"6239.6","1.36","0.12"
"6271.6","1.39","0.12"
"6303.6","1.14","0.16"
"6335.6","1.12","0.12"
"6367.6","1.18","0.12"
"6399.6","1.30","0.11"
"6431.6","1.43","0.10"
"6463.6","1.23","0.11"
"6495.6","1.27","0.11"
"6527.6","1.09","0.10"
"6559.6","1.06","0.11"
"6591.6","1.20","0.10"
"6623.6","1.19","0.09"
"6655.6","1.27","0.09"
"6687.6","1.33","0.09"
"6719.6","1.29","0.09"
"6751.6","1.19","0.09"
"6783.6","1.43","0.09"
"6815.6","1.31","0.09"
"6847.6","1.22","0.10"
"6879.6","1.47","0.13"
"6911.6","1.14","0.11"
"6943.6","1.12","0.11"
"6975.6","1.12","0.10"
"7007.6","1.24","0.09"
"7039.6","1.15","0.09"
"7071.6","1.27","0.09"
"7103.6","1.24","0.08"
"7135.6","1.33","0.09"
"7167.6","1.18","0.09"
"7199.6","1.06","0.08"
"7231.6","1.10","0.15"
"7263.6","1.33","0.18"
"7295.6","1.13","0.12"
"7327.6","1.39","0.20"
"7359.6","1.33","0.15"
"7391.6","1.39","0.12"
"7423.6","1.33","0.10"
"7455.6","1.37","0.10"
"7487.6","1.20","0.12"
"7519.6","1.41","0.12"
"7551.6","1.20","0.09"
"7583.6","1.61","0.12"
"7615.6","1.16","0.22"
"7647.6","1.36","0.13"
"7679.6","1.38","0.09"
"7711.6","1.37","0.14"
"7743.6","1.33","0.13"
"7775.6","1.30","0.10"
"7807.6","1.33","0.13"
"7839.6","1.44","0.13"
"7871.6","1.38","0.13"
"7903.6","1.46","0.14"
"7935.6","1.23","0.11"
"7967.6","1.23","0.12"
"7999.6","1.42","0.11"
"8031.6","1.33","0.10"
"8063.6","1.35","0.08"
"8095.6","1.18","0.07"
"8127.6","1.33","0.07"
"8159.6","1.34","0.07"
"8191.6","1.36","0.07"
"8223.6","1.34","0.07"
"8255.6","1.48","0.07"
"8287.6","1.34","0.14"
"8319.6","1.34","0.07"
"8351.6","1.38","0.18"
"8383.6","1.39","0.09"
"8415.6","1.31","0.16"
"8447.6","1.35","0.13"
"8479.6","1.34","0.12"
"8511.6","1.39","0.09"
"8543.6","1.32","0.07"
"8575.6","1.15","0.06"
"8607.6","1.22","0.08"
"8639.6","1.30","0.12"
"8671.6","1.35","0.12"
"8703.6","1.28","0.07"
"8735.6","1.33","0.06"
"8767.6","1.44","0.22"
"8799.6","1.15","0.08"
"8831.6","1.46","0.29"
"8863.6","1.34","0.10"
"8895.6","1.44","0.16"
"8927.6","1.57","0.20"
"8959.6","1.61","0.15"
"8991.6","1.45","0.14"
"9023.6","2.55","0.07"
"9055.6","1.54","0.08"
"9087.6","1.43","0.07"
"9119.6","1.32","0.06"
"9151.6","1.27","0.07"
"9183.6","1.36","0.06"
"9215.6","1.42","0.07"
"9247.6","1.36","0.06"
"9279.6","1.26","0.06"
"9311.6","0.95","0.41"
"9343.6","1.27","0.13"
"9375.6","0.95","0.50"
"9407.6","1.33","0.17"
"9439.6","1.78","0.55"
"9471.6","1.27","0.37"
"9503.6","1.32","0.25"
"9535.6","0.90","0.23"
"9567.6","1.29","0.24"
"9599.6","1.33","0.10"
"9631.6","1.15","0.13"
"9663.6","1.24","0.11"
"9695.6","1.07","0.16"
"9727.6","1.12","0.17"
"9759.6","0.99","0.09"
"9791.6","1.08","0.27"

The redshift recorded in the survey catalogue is 0.37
